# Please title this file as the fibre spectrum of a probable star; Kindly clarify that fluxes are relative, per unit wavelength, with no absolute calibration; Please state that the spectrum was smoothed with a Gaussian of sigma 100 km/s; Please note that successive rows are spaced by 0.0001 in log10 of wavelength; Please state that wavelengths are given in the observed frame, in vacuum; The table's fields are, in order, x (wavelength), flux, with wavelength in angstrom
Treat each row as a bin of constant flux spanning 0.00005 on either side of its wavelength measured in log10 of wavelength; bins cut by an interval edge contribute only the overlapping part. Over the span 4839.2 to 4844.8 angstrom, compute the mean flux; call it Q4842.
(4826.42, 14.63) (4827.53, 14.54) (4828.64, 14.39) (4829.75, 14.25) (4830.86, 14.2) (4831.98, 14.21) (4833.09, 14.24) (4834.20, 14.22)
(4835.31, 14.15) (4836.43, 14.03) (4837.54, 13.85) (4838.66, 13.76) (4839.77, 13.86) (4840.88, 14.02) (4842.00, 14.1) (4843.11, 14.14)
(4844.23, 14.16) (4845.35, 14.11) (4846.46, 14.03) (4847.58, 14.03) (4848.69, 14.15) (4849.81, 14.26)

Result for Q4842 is 14.1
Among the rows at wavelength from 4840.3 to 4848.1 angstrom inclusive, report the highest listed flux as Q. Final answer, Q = 14.16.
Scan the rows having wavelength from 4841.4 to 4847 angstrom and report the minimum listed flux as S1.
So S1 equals 14.03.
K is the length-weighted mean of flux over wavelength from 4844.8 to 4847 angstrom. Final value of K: 14.1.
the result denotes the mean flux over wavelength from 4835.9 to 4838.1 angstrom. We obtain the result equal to 13.9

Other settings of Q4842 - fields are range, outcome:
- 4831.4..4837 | 14.2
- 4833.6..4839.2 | 14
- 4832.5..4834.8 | 14.3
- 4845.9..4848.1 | 14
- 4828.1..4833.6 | 14.3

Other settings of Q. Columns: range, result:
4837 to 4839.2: 13.85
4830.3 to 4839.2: 14.24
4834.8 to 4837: 14.15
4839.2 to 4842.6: 14.1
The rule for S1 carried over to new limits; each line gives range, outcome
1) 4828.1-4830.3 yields 14.25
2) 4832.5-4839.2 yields 13.76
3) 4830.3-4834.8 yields 14.2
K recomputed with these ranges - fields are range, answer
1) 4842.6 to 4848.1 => 14.1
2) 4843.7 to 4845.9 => 14.1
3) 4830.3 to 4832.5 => 14.2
